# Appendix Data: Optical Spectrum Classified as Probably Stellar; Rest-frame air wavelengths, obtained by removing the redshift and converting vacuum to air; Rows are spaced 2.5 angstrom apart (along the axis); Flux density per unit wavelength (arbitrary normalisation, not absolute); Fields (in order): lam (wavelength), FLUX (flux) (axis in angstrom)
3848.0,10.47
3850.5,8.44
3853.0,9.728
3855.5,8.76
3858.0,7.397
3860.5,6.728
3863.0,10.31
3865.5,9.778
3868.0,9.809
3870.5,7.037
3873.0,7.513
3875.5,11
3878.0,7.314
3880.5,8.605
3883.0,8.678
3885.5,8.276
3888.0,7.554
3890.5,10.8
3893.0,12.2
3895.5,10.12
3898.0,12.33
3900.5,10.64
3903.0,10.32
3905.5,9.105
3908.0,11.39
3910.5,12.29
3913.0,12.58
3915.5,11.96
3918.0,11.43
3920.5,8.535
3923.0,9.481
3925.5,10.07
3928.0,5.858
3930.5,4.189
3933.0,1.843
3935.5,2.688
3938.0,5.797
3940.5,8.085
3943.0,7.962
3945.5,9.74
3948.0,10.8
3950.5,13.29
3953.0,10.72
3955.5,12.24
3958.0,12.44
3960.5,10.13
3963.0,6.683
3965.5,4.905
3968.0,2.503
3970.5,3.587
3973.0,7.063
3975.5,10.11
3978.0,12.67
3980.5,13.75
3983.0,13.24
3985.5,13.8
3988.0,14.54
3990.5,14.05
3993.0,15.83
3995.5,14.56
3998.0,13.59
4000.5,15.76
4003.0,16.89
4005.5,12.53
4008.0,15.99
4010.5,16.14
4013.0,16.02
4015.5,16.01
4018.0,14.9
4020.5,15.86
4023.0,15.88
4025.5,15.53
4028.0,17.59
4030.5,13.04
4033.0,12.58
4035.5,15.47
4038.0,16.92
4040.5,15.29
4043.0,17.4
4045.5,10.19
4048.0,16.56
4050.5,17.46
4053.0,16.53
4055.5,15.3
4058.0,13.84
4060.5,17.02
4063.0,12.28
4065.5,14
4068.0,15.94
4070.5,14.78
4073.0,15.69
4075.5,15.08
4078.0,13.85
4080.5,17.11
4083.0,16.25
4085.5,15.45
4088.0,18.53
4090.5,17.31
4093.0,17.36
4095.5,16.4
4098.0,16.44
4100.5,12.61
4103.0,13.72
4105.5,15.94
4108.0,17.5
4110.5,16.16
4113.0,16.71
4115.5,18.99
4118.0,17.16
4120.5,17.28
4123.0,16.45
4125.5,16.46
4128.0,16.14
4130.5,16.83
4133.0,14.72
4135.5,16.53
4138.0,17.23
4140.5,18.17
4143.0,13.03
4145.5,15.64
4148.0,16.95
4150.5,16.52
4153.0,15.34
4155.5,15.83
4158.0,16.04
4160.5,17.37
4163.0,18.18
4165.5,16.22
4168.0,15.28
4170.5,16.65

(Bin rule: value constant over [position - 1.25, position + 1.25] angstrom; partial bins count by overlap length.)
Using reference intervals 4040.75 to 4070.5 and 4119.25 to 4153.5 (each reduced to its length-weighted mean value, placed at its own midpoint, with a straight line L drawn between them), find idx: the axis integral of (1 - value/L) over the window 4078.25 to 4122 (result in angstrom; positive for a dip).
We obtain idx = -2.0 angstrom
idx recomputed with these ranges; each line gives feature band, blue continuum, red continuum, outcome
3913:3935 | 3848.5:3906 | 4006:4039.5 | 6.2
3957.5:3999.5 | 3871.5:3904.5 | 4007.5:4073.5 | 7.4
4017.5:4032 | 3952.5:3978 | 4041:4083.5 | -3.4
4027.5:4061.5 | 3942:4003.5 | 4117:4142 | -4.0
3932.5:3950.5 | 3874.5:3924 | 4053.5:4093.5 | 6.6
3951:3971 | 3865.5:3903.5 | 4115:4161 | 5.6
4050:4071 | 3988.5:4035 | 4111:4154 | 0.7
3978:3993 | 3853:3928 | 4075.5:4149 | -1.7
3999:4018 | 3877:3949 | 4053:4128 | -4.2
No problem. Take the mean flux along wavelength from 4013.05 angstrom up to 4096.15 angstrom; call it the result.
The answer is 15.6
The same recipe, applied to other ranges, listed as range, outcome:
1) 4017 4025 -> 15.6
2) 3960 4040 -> 13.1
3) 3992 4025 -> 15.4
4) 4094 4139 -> 16.3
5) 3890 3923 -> 11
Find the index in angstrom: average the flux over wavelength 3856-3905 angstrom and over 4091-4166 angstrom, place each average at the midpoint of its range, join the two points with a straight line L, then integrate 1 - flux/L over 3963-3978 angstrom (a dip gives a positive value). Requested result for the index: 7.0 angstrom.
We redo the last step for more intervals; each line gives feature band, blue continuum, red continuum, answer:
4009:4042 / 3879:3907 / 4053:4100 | -3.4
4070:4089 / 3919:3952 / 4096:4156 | -2.4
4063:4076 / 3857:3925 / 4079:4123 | 0.6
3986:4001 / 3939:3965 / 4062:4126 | -3.7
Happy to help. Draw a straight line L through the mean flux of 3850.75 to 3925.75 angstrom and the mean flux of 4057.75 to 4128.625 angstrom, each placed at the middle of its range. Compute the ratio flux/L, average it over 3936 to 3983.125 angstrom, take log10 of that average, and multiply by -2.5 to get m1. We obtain 0.30 mag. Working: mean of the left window 9.7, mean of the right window 16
